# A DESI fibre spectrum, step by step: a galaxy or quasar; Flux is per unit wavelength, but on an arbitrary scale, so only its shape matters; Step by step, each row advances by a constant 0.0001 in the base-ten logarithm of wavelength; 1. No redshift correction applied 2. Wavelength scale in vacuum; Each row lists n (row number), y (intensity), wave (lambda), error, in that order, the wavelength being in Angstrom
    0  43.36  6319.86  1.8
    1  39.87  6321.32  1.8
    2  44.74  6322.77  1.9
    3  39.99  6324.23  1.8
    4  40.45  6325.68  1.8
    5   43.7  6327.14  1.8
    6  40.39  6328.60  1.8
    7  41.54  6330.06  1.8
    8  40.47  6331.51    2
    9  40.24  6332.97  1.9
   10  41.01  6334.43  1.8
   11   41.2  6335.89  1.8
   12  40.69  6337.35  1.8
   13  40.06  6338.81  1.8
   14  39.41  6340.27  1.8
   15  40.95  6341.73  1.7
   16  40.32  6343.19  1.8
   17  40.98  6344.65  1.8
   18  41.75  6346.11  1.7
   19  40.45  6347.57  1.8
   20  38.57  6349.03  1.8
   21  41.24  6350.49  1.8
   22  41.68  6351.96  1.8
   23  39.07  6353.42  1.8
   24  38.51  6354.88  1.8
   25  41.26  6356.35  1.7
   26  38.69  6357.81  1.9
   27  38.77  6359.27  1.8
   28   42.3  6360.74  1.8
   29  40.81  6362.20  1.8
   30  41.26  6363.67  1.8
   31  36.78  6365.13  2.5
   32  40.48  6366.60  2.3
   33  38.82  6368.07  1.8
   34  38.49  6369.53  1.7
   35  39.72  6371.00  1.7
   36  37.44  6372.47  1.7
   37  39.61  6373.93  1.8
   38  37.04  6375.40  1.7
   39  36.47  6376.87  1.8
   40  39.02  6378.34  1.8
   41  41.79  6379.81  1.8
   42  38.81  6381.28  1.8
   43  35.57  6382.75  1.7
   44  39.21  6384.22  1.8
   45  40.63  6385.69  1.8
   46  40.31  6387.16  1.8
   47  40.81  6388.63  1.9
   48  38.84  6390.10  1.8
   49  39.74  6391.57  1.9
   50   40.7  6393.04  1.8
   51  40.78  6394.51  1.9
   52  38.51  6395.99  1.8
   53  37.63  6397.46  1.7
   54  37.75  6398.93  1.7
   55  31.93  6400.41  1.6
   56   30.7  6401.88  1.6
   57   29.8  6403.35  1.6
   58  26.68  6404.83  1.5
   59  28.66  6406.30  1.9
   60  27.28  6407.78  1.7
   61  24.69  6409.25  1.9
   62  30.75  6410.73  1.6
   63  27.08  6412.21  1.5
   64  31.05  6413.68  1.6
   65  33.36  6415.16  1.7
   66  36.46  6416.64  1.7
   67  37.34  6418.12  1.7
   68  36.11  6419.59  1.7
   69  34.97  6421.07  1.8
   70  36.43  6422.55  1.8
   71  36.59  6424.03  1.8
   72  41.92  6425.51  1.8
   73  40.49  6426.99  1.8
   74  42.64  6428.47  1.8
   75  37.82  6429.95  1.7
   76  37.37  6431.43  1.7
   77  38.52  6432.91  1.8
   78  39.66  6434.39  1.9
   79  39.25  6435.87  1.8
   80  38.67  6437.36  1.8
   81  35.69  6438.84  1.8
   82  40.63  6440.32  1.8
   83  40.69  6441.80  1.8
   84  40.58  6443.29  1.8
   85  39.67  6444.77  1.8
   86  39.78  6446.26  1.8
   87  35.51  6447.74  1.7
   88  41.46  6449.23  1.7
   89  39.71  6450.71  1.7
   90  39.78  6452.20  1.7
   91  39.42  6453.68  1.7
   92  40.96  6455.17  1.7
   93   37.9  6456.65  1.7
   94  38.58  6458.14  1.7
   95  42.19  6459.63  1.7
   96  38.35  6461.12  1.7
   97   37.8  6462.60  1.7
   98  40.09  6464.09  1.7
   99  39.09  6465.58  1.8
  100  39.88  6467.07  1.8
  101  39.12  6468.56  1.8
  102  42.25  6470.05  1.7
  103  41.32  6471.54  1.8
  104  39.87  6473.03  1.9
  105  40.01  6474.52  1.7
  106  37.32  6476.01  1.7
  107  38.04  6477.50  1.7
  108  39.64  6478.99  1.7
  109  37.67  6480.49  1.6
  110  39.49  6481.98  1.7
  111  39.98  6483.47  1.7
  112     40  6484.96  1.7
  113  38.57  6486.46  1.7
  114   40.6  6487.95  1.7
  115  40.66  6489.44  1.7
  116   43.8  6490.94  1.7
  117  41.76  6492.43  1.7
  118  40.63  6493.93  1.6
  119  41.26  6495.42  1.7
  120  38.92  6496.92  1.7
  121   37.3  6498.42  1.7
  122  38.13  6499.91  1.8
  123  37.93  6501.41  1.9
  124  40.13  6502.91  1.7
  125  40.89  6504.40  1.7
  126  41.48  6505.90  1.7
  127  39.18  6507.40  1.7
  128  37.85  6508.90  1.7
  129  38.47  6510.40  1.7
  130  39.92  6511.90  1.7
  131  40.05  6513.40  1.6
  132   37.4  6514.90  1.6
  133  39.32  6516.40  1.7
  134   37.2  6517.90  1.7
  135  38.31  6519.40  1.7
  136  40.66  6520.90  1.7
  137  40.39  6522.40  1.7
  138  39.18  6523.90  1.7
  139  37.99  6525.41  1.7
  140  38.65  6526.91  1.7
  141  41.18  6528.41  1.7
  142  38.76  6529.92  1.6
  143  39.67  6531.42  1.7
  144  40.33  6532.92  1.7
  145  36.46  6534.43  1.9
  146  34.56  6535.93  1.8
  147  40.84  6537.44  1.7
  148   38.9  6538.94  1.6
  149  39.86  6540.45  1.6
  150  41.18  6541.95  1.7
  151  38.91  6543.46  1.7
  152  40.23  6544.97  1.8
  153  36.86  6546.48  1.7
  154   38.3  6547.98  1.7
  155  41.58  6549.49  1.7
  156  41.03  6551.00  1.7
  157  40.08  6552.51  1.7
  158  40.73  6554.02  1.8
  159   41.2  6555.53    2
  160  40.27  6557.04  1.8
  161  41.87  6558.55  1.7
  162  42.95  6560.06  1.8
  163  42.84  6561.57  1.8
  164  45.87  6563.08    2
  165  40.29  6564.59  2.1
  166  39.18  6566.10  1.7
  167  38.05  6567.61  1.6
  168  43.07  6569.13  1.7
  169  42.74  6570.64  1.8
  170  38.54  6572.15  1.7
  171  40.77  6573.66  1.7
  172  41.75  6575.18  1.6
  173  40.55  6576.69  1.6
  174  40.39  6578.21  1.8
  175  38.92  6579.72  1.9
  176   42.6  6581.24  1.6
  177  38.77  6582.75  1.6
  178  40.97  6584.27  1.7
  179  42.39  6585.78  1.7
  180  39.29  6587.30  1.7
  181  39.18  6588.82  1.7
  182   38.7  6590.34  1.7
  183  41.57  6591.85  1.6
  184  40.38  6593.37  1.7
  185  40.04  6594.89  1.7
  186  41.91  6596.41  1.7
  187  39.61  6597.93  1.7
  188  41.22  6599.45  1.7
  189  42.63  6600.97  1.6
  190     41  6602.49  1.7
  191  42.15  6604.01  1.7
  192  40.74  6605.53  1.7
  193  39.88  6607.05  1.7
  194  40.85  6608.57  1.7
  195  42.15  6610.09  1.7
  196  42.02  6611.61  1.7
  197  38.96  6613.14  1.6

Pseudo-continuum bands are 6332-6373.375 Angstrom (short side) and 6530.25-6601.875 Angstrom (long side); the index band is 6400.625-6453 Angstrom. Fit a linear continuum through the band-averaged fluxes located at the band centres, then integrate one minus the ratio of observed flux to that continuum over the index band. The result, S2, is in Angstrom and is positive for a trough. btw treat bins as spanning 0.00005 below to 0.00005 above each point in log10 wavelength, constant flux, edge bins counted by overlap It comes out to 5.5 Angstrom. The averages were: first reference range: 40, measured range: 35.9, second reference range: 40.4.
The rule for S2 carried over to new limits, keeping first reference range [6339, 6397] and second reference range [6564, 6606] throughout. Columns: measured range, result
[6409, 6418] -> 1.9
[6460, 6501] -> 0.5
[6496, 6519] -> 0.8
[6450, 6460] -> 0.1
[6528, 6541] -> 0.5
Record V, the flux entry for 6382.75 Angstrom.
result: 35.57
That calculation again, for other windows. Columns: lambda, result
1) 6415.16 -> 33.36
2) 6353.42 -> 39.07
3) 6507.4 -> 39.18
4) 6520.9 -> 40.66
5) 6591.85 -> 41.57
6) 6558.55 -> 41.87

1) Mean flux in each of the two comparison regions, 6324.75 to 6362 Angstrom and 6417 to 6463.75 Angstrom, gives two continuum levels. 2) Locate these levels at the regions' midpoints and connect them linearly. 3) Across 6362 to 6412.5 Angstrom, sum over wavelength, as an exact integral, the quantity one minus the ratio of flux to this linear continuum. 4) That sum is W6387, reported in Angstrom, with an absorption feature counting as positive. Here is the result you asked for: 4.3 Angstrom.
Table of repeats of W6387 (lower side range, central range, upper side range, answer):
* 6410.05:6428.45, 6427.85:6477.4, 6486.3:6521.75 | -3.1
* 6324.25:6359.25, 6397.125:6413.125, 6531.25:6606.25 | 4.1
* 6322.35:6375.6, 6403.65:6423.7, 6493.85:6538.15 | 4.1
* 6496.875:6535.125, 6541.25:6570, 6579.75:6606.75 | -0.6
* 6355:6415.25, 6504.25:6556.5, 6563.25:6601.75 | 0.3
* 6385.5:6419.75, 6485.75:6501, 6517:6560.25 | -0.9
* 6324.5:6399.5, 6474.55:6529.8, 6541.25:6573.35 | 1.4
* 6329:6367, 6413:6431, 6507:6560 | 1.3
